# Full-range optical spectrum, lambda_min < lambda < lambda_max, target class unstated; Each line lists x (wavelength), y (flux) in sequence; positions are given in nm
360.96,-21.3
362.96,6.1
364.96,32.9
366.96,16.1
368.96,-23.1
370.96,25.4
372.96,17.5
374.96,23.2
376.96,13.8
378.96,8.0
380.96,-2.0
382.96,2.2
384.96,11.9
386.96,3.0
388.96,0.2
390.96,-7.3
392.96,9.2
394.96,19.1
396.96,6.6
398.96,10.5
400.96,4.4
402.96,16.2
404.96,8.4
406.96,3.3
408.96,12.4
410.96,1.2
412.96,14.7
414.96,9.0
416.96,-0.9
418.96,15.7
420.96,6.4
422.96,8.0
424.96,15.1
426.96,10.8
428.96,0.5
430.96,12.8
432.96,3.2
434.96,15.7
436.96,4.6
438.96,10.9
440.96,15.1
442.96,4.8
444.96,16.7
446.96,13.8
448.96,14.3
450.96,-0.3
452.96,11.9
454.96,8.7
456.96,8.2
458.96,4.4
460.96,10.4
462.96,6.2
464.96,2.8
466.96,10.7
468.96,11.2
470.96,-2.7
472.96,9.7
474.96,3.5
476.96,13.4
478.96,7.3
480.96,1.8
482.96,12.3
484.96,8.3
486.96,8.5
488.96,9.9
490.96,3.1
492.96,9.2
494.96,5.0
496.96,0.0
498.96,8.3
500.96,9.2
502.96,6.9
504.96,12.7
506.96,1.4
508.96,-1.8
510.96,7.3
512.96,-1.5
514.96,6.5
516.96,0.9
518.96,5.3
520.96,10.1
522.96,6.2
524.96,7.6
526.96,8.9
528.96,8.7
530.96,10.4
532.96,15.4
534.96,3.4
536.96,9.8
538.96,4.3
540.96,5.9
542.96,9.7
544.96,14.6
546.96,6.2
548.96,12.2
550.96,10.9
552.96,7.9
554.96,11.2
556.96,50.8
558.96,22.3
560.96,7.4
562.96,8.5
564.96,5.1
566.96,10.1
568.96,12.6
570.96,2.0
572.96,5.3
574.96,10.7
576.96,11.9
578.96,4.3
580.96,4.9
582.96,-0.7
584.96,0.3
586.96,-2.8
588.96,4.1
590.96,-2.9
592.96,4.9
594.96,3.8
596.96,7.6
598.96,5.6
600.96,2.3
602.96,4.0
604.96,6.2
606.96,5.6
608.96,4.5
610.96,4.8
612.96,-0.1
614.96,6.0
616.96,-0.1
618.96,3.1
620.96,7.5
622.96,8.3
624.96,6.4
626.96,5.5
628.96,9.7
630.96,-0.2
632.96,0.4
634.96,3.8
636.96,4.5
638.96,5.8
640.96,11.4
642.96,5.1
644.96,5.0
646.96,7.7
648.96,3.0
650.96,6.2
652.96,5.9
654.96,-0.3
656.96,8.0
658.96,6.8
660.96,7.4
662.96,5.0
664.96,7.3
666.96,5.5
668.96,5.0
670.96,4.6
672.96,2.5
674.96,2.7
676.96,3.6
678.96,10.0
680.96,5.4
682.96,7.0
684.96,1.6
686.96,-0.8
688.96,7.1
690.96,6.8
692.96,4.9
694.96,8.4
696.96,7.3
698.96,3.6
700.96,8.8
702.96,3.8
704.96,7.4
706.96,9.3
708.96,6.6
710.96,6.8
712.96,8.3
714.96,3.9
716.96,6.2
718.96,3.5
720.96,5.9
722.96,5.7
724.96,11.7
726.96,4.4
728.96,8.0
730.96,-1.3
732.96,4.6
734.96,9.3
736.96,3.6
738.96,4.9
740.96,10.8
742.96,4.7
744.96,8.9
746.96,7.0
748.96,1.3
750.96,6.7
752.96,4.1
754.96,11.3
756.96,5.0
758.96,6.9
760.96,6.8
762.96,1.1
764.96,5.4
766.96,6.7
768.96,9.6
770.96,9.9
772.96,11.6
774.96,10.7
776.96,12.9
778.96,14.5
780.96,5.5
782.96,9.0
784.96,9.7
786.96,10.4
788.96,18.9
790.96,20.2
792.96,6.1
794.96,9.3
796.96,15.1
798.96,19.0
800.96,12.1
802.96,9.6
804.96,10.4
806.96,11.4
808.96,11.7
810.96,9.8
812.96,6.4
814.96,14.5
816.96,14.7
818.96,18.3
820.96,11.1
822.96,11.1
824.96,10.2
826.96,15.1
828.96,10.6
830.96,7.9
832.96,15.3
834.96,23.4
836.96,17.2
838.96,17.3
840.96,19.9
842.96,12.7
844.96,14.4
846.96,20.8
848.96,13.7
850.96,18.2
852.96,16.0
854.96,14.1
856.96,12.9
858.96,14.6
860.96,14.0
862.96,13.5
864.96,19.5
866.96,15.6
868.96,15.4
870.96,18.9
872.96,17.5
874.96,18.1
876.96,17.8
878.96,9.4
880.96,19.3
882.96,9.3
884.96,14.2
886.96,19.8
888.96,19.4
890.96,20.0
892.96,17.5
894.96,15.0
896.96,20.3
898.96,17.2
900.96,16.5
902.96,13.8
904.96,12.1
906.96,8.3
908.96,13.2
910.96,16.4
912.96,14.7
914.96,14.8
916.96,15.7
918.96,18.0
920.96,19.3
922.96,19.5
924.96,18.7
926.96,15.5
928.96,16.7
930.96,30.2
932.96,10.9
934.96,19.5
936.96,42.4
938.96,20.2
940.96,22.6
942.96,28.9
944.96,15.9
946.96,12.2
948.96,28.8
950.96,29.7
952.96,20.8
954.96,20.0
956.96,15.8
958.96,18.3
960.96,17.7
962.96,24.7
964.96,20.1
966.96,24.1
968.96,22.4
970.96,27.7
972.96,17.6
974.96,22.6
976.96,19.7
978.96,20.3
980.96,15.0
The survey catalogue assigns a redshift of 1.09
